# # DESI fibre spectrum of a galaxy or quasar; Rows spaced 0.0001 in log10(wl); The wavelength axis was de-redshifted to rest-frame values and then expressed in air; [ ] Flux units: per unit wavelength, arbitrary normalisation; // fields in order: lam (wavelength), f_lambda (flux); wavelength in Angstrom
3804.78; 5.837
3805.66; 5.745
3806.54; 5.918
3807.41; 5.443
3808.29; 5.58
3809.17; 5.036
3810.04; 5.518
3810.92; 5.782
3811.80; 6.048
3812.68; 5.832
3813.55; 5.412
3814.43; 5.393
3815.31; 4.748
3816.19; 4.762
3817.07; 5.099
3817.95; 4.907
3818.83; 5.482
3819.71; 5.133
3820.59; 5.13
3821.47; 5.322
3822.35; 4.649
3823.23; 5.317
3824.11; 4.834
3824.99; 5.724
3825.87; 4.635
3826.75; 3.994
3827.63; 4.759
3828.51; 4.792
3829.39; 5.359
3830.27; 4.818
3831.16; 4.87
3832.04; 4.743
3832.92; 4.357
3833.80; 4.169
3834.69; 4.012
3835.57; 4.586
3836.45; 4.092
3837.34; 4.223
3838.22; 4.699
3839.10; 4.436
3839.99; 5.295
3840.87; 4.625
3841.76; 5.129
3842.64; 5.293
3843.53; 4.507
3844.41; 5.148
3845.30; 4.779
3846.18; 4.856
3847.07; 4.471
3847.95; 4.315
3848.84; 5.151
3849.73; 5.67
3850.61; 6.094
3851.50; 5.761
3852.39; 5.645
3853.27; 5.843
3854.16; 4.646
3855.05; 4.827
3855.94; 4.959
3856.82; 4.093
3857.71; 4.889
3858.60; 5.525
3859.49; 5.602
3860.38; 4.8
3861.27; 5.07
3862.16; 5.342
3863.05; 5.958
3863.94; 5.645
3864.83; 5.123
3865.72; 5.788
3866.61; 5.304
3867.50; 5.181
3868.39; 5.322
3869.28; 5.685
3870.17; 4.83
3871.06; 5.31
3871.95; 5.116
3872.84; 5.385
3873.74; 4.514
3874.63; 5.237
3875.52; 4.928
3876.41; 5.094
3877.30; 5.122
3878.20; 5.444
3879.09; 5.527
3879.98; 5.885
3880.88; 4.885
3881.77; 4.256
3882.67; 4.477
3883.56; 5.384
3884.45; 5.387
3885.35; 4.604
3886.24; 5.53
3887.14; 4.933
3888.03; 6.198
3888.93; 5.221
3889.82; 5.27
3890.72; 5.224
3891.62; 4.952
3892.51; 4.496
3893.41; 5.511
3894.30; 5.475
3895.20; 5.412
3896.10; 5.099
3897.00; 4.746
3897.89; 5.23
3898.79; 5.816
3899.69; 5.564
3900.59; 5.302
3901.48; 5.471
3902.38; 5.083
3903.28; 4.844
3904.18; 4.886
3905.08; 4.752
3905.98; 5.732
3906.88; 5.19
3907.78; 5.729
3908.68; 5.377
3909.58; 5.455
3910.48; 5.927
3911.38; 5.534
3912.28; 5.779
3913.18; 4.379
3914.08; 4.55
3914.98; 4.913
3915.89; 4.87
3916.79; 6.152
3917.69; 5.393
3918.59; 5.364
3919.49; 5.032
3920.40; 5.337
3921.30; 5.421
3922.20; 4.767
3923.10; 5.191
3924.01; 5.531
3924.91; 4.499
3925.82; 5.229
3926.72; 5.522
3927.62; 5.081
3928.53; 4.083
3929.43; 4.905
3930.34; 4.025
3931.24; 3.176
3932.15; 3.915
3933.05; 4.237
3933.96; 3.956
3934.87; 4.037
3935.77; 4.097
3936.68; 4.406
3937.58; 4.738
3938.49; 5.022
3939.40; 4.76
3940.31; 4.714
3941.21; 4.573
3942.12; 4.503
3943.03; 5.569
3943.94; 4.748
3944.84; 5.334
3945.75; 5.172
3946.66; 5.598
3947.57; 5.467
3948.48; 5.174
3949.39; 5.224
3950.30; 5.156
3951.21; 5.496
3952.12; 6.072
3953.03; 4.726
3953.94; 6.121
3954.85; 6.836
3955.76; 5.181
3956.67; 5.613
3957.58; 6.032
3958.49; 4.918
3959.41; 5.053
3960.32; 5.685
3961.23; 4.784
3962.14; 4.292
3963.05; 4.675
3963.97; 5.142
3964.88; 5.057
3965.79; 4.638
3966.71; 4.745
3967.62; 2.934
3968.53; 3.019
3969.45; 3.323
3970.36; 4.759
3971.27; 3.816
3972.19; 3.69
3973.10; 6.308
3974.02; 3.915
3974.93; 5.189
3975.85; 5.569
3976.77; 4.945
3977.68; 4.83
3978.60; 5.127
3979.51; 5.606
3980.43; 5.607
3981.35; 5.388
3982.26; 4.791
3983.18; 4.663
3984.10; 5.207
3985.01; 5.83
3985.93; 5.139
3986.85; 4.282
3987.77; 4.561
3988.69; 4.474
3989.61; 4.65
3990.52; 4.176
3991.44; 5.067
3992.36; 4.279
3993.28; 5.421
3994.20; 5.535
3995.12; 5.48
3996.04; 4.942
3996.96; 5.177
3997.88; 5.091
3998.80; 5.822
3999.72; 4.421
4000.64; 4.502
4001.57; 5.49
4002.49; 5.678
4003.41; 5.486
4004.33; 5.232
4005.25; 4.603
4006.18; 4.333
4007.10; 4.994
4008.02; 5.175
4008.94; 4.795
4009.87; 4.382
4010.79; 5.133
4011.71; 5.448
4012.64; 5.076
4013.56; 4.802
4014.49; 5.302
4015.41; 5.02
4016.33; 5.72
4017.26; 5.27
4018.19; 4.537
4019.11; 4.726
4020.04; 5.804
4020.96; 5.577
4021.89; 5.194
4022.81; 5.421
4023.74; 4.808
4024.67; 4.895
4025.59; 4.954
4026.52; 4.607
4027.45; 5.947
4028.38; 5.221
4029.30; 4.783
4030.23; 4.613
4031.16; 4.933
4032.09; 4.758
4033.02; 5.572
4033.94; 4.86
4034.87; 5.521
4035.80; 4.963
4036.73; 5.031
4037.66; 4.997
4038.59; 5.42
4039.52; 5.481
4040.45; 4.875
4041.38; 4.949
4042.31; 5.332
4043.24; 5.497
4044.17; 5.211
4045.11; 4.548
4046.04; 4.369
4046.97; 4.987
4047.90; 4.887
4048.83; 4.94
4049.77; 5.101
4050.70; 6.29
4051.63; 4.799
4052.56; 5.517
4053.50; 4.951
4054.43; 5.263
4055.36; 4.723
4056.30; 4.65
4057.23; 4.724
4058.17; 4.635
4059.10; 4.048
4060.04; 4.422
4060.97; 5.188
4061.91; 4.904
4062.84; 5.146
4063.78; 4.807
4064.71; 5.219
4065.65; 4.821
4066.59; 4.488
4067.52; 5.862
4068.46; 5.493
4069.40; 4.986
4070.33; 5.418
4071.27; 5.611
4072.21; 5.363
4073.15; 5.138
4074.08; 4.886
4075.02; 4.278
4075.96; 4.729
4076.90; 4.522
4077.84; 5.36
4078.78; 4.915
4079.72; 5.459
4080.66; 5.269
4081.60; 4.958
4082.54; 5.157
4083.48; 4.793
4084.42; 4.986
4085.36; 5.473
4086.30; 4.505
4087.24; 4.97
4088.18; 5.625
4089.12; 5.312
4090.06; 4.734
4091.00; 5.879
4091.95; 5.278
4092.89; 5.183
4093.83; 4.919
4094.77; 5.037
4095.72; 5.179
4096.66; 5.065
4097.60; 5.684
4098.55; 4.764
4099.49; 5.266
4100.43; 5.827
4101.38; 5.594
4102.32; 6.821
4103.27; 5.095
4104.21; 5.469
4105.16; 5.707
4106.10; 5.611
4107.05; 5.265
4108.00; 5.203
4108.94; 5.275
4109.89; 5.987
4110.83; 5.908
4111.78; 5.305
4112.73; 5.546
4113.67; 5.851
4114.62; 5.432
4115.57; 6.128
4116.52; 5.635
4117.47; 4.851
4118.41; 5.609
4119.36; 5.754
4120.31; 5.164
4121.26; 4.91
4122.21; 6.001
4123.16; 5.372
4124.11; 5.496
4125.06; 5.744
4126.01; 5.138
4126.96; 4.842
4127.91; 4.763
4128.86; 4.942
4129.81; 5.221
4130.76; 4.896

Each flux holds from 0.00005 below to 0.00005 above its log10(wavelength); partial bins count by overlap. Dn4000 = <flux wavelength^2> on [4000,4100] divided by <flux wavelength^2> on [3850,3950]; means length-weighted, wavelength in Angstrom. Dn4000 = 1.07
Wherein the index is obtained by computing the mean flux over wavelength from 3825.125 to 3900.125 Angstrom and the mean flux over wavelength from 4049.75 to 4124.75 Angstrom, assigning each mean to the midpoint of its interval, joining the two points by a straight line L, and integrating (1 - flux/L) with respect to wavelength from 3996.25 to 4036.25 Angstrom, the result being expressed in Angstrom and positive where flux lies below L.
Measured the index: 0.7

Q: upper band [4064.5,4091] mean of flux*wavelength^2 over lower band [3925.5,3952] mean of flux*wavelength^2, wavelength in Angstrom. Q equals 1.14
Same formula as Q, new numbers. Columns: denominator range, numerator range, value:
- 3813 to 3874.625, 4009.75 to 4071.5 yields 1.12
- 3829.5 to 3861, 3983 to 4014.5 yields 1.10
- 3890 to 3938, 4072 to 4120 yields 1.16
